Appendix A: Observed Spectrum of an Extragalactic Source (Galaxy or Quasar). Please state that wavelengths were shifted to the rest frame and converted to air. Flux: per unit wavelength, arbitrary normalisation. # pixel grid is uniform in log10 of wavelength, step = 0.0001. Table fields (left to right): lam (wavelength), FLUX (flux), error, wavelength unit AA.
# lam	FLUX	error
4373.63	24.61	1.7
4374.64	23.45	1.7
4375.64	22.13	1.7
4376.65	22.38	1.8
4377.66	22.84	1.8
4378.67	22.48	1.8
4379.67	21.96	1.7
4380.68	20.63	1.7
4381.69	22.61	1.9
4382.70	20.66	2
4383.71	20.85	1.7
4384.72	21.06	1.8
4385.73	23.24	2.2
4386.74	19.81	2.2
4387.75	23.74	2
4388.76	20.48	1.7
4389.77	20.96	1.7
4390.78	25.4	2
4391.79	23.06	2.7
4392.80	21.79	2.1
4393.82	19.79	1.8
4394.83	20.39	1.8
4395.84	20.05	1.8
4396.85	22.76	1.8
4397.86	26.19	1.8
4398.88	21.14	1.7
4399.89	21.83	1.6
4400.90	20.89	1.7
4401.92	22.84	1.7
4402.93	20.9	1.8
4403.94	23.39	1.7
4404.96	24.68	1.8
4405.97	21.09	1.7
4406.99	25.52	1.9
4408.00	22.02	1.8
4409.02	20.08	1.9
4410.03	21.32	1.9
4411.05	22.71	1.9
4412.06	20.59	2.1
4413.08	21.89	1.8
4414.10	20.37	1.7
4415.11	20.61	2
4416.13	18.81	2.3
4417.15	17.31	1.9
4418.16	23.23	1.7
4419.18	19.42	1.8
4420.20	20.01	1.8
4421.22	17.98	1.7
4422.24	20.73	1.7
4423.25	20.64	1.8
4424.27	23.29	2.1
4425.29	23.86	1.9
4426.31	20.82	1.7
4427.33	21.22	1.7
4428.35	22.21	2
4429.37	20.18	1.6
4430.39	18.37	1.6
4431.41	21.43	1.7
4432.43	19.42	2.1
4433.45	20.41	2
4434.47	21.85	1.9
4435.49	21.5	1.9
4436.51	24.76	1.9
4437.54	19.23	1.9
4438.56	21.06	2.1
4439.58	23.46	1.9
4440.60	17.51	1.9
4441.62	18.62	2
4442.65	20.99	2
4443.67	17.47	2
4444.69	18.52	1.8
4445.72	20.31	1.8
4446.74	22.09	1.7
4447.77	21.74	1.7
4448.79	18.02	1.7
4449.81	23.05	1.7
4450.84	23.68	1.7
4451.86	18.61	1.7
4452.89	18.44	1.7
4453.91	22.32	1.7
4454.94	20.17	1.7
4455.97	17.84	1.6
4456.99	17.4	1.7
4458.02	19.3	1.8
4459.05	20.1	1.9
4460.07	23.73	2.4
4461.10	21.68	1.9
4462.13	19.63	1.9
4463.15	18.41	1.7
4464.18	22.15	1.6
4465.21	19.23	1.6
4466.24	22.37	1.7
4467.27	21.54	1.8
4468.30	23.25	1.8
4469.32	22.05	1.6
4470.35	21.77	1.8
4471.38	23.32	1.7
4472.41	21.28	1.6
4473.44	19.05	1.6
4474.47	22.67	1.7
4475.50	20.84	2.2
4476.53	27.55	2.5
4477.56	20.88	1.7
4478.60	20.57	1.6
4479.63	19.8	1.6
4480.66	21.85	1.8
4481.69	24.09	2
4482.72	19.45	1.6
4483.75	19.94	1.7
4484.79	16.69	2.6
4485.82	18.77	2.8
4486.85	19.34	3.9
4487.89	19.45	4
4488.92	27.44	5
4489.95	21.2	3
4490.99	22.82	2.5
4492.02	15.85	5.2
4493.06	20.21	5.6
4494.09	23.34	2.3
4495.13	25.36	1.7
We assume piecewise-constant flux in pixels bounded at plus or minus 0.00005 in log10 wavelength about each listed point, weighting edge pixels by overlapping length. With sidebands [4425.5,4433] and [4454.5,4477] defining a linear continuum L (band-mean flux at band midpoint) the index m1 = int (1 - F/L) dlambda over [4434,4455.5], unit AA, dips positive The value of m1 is 0.2 AA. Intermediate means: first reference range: 20.7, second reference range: 21.1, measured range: 20.6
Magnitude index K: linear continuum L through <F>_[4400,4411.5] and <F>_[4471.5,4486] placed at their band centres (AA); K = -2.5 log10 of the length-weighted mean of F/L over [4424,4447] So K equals 0.053 mag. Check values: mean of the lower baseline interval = 22.3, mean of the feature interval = 20.8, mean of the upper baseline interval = 21.1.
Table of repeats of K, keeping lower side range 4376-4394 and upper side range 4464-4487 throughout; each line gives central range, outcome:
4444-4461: 0.057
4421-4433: 0.035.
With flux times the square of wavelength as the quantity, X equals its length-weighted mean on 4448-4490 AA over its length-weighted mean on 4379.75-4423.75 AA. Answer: 1.01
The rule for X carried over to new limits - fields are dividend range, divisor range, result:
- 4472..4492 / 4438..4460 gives 1.07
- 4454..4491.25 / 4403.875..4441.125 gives 1.02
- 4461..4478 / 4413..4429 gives 1.07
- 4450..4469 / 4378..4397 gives 0.98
